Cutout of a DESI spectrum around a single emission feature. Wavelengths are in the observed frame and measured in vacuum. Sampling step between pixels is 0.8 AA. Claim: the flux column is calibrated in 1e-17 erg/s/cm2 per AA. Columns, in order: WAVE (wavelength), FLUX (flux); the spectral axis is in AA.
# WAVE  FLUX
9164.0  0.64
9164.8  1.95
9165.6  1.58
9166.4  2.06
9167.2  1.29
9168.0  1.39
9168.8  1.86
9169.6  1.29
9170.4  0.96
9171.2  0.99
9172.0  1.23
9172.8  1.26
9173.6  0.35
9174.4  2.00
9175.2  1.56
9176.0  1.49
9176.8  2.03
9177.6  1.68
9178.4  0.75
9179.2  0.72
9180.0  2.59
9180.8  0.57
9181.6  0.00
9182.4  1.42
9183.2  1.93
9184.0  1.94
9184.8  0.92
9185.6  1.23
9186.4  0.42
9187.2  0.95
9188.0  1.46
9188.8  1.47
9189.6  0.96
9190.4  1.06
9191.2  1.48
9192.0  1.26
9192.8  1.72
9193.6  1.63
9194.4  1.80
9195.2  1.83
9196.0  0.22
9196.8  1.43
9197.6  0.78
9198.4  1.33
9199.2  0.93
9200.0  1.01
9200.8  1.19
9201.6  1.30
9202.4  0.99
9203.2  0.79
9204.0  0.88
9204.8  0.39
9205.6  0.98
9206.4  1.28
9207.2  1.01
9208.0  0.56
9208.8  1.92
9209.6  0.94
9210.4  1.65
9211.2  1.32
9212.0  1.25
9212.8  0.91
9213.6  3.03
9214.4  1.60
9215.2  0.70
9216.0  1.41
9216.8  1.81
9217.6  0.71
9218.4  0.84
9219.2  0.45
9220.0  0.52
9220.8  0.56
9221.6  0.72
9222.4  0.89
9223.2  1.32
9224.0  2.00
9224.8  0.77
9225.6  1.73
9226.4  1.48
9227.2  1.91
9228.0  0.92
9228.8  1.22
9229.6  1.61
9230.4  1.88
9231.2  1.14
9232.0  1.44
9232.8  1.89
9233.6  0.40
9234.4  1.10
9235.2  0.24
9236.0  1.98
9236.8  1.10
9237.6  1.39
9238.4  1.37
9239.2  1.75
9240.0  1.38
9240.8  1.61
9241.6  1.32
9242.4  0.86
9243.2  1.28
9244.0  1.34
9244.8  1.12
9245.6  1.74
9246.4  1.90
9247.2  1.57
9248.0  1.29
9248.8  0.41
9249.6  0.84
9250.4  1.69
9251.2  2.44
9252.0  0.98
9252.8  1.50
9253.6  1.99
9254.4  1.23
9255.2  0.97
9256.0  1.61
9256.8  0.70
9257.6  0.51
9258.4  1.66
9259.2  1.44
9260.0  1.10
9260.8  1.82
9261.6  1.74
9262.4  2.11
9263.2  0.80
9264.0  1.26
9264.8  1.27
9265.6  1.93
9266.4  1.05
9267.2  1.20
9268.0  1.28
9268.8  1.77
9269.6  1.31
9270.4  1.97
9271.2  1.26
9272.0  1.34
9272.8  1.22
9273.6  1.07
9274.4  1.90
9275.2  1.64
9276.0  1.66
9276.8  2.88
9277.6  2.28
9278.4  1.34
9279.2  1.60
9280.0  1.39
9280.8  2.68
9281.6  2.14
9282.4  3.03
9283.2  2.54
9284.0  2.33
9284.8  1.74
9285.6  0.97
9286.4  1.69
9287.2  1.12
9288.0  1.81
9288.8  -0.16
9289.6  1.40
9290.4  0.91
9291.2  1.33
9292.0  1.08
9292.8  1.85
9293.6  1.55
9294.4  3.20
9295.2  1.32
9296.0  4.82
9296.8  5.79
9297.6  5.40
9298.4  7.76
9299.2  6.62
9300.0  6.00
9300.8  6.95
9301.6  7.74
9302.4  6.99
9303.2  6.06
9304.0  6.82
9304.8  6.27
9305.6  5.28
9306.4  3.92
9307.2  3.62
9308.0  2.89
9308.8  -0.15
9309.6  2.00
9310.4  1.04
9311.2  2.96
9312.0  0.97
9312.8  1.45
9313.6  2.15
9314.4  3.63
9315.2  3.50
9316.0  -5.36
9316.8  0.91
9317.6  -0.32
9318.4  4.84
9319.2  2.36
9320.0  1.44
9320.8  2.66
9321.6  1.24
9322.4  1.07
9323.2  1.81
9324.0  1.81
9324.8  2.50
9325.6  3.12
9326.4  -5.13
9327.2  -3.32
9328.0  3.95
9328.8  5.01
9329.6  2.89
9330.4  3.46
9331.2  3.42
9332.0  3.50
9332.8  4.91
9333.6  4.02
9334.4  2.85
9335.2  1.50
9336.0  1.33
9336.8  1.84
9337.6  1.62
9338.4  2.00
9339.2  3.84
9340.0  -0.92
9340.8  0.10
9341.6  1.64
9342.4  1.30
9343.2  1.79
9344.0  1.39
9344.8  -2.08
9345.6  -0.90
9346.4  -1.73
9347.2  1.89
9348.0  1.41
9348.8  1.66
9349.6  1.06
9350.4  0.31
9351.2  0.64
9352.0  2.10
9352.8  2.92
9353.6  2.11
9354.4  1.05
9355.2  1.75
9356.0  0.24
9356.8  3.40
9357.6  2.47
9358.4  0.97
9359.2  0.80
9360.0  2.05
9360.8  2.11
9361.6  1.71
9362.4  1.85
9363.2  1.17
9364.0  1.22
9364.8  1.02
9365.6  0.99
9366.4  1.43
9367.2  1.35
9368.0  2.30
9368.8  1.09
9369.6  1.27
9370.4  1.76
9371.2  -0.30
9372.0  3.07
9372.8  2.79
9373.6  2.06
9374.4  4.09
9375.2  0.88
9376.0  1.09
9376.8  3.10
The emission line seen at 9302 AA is H-alpha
